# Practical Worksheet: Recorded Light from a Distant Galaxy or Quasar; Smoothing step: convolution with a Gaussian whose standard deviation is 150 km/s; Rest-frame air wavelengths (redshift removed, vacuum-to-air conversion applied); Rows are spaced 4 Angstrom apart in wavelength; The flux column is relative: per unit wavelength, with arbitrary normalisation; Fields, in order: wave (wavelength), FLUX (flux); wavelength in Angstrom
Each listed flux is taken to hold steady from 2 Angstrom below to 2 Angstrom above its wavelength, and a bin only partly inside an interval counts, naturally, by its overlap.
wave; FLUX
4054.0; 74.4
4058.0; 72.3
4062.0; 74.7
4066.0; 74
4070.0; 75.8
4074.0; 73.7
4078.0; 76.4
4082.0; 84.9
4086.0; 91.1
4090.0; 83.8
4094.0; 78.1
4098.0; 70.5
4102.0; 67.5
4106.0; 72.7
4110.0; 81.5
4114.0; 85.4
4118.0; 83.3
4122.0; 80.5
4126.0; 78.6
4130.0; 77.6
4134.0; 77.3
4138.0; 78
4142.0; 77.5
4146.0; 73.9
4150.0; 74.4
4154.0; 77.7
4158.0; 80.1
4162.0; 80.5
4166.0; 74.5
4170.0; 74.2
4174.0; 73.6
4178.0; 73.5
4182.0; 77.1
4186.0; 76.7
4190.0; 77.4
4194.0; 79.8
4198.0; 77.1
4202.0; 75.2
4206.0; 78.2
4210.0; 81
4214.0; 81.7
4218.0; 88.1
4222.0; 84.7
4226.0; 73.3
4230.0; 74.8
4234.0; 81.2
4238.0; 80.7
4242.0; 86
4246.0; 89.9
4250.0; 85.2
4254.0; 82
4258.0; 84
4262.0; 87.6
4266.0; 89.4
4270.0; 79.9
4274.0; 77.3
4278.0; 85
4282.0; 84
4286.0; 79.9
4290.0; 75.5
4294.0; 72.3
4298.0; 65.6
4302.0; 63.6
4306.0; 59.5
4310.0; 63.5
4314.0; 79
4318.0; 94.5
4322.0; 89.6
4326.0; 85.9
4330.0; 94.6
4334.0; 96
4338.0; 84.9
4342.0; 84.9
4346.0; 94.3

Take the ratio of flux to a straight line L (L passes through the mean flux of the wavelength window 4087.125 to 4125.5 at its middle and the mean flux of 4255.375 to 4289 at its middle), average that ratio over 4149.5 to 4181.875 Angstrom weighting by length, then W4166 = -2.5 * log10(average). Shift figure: 0.05 mag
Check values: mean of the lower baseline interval 78.5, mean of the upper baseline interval 83.1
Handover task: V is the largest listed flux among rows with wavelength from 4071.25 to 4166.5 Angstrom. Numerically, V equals 91.1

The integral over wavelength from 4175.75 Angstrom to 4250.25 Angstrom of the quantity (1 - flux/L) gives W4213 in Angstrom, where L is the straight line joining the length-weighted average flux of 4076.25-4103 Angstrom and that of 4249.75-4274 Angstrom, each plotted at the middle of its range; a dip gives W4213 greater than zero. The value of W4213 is 2.51 Angstrom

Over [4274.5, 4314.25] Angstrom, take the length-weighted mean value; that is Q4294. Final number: 72.7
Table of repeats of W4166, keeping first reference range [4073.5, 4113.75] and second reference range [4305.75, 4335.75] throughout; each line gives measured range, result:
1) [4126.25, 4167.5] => 0.04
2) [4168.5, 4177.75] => 0.09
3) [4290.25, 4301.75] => 0.20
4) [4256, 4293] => 0.01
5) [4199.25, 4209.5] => 0.05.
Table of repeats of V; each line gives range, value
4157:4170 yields 80.5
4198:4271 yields 89.9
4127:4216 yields 81.7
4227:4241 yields 81.2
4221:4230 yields 84.7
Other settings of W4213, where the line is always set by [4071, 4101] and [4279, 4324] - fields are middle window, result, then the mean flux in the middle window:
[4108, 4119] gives -0.65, 83.4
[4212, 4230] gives -1.01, 81.2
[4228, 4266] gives -3.70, 83.8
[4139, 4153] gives 0.45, 75.6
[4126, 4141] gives 0.12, 77.8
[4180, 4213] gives -0.28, 77.9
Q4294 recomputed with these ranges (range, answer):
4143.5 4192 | 76.1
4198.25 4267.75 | 82.4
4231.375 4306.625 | 79.7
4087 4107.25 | 75.4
